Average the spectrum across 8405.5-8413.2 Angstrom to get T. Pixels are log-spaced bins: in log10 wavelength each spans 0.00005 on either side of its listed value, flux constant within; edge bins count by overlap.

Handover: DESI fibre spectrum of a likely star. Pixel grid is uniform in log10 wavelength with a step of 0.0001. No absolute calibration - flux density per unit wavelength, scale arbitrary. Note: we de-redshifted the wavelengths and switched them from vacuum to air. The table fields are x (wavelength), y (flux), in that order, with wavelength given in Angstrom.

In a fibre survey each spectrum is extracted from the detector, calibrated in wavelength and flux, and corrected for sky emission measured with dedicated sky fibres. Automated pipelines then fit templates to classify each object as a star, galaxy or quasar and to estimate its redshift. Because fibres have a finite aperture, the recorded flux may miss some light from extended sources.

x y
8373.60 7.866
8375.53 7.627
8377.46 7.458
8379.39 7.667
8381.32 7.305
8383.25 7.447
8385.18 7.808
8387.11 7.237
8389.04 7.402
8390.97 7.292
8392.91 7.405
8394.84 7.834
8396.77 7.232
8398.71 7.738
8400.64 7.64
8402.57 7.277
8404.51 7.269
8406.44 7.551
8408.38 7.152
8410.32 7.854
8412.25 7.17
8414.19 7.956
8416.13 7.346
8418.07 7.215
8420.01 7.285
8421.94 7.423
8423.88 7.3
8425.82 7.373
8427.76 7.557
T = 7.43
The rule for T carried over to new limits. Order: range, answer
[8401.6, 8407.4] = 7.37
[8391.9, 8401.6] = 7.57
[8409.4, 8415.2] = 7.66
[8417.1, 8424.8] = 7.31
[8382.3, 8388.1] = 7.5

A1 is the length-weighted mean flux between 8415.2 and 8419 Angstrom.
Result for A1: 7.28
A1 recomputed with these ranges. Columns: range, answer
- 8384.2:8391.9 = 7.44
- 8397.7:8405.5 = 7.48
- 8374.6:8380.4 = 7.58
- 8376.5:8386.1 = 7.54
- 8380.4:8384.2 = 7.38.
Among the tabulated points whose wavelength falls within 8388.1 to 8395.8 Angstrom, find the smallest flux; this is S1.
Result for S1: 7.292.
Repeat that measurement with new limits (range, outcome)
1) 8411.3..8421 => 7.17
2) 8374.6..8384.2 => 7.305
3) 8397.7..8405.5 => 7.269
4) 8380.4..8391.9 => 7.237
